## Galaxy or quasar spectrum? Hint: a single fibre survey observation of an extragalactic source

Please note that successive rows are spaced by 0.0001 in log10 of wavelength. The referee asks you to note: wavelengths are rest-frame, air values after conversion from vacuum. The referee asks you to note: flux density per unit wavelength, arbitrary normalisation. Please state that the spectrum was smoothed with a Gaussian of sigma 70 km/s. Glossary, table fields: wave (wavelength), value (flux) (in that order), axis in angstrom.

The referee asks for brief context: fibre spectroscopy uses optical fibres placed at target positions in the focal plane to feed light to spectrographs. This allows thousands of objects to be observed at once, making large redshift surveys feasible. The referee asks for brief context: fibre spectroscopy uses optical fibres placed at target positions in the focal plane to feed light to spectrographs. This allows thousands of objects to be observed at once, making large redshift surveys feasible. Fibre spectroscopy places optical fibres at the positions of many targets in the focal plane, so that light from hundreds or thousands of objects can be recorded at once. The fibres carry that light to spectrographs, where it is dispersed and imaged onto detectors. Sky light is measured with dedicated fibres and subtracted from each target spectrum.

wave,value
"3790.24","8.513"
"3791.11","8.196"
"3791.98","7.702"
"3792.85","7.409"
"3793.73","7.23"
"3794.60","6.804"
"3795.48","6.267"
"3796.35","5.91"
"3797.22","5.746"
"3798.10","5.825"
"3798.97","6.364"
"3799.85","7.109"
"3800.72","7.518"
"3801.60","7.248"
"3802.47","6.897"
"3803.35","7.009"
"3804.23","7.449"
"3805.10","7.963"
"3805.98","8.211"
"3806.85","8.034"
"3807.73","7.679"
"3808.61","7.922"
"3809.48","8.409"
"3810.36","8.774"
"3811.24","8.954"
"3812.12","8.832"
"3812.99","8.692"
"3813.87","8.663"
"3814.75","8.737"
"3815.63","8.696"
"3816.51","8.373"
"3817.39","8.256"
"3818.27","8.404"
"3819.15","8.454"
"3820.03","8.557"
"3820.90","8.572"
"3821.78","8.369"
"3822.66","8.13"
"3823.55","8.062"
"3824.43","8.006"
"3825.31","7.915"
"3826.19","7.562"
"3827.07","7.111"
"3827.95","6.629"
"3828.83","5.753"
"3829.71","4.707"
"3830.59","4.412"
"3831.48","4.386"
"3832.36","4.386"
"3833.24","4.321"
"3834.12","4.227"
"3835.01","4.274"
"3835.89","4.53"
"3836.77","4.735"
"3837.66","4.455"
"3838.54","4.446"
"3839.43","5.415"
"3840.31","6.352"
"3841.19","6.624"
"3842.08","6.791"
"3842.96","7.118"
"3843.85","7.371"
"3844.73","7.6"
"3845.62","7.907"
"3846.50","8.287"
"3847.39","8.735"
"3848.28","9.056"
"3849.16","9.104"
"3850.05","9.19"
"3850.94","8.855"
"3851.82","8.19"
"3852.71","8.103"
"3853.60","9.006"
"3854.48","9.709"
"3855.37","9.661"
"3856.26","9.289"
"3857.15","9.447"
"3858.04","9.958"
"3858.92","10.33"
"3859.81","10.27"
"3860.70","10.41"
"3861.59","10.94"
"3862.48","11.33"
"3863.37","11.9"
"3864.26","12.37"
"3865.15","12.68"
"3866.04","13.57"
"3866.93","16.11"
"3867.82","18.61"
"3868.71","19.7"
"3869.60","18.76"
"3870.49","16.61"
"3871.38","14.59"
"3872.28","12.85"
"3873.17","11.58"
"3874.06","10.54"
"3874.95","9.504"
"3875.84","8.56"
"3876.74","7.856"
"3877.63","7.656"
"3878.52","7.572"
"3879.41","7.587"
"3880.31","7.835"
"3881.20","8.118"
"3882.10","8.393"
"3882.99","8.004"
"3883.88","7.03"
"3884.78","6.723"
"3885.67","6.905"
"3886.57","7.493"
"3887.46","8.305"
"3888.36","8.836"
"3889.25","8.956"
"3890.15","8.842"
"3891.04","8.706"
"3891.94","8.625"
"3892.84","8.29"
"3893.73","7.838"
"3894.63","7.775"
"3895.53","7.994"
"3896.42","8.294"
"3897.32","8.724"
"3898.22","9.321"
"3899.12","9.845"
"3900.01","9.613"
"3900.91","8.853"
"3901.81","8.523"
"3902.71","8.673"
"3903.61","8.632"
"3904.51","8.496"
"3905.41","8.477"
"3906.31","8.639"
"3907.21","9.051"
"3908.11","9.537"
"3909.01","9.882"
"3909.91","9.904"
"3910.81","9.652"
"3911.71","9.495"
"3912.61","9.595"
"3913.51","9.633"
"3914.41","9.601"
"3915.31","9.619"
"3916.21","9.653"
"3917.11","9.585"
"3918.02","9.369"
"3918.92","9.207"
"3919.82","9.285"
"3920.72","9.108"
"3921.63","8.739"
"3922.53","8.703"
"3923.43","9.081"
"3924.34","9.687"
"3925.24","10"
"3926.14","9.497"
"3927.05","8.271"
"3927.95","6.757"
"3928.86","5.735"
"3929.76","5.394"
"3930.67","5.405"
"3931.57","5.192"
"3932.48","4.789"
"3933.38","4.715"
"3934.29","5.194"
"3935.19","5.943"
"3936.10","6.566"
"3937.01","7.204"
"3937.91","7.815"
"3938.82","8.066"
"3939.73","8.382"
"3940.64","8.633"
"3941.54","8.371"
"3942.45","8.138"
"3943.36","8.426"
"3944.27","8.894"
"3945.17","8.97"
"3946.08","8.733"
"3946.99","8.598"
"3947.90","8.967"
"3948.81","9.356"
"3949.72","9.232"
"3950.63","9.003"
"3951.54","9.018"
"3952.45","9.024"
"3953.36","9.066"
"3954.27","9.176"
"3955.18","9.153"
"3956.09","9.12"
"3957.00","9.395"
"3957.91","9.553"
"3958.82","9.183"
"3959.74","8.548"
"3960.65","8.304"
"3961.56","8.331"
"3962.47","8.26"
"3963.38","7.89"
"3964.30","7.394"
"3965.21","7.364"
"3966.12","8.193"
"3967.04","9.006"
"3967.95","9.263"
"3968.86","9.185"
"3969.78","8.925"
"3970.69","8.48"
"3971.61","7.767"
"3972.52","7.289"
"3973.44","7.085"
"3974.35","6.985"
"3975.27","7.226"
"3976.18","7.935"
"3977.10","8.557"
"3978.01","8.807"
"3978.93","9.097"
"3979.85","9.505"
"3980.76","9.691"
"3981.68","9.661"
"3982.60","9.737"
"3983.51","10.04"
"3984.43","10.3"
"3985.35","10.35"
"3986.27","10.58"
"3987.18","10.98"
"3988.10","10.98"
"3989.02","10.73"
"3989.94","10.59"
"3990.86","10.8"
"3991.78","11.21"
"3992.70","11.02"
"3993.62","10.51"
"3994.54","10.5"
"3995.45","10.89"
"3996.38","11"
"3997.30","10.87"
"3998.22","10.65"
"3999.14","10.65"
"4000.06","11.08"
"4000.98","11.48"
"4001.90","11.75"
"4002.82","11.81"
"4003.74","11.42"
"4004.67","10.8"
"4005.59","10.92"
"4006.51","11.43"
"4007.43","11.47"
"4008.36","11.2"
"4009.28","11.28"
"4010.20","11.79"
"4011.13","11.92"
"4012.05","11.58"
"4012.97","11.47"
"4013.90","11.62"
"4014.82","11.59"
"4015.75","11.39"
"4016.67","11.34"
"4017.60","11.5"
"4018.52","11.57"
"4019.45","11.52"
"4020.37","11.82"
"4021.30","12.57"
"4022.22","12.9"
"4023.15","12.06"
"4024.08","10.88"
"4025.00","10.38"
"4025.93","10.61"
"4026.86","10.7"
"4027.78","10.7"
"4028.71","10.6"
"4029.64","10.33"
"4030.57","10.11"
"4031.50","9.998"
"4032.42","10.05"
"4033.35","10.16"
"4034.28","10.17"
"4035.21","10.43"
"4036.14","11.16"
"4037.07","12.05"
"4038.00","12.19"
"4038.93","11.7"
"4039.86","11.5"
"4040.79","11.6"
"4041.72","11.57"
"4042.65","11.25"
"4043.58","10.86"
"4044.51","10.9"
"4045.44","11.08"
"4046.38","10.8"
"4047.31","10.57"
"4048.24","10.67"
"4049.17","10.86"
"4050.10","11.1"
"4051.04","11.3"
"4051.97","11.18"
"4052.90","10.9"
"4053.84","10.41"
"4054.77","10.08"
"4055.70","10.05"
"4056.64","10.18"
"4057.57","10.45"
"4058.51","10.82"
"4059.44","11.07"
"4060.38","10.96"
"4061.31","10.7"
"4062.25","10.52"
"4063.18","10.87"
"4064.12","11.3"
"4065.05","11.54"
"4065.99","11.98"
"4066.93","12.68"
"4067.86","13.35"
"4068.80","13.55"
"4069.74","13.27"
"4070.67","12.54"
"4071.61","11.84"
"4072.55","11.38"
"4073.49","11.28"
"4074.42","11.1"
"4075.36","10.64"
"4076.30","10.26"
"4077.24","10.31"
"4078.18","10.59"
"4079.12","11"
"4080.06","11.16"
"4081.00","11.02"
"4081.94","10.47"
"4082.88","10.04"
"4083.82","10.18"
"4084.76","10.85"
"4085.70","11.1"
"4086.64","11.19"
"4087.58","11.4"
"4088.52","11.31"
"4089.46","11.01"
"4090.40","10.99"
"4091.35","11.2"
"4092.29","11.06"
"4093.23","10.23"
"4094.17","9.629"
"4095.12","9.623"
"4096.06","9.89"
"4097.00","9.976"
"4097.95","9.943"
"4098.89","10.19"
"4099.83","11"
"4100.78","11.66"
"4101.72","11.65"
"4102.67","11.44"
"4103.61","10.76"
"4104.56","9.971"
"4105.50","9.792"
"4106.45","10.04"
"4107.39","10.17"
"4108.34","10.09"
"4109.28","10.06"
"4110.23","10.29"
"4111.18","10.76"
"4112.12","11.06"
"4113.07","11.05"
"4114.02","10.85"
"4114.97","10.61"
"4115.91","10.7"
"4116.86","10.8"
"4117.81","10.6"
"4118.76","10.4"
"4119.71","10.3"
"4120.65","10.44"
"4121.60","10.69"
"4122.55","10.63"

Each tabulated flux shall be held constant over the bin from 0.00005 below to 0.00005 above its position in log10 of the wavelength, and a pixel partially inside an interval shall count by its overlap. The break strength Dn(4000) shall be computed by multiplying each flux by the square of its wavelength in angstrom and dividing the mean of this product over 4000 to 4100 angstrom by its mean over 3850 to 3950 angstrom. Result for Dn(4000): 1.30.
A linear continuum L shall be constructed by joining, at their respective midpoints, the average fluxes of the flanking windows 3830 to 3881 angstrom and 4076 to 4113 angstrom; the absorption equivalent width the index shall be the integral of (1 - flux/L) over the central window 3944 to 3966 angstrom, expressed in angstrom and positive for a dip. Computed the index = 2.3 angstrom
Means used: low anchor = 9.21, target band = 8.76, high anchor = 10.6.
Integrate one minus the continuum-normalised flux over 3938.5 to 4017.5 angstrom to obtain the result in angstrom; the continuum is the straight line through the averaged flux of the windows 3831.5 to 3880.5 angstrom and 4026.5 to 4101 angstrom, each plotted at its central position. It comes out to 4.7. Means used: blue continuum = 9.37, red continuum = 11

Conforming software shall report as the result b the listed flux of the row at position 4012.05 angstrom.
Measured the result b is 11.58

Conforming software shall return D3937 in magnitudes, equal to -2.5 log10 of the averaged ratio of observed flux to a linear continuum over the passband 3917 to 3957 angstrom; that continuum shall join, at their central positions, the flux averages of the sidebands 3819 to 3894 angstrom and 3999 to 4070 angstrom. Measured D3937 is 0.21 mag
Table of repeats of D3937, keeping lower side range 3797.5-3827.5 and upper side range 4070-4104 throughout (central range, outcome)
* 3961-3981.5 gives 0.16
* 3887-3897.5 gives 0.05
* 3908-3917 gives -0.08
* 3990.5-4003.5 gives -0.12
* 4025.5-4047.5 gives -0.06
